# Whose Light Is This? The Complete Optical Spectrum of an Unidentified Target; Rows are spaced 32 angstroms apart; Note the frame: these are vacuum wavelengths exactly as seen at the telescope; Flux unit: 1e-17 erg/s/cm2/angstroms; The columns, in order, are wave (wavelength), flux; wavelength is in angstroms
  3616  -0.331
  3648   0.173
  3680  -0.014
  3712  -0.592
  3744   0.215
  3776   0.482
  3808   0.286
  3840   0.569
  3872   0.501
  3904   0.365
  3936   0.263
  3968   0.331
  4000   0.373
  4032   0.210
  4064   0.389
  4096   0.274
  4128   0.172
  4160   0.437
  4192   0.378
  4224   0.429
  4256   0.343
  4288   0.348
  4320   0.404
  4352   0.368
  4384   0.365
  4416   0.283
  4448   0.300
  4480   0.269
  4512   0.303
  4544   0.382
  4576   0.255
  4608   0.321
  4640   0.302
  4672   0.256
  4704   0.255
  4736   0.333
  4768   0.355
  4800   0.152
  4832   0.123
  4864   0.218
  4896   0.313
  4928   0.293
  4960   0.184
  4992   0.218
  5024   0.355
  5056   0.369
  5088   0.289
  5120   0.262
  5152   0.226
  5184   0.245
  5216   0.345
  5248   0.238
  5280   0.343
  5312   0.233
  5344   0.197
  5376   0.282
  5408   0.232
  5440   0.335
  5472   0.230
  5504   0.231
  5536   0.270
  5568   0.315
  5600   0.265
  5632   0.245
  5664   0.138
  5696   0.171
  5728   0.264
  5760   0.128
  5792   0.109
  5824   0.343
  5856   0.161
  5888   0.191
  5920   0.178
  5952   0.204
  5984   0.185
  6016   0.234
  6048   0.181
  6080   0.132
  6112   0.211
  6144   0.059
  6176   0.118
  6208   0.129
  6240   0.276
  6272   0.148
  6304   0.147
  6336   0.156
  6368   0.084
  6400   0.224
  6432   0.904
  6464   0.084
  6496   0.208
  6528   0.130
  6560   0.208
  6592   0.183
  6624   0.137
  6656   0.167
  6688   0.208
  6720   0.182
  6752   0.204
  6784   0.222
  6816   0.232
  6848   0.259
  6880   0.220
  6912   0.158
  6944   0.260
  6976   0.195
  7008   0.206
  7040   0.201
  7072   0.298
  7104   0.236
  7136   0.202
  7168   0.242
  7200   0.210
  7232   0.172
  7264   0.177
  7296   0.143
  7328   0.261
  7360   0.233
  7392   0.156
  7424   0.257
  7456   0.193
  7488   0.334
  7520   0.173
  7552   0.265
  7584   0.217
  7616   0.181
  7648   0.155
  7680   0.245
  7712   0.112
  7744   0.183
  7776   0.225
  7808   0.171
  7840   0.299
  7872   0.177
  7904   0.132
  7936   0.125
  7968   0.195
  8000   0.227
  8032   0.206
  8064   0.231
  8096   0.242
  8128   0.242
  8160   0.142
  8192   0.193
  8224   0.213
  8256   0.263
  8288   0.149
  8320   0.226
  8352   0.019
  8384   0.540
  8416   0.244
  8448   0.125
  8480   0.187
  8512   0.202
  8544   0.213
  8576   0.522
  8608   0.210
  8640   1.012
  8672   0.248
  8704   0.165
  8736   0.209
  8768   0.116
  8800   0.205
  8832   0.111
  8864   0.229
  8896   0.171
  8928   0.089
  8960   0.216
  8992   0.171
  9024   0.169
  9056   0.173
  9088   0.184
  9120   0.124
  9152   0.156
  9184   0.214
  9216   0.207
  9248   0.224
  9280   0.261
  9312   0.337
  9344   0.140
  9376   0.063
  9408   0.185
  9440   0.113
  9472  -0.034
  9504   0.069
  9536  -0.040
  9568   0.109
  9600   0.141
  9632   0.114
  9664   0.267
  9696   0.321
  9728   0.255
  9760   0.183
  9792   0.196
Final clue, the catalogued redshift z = 0.727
